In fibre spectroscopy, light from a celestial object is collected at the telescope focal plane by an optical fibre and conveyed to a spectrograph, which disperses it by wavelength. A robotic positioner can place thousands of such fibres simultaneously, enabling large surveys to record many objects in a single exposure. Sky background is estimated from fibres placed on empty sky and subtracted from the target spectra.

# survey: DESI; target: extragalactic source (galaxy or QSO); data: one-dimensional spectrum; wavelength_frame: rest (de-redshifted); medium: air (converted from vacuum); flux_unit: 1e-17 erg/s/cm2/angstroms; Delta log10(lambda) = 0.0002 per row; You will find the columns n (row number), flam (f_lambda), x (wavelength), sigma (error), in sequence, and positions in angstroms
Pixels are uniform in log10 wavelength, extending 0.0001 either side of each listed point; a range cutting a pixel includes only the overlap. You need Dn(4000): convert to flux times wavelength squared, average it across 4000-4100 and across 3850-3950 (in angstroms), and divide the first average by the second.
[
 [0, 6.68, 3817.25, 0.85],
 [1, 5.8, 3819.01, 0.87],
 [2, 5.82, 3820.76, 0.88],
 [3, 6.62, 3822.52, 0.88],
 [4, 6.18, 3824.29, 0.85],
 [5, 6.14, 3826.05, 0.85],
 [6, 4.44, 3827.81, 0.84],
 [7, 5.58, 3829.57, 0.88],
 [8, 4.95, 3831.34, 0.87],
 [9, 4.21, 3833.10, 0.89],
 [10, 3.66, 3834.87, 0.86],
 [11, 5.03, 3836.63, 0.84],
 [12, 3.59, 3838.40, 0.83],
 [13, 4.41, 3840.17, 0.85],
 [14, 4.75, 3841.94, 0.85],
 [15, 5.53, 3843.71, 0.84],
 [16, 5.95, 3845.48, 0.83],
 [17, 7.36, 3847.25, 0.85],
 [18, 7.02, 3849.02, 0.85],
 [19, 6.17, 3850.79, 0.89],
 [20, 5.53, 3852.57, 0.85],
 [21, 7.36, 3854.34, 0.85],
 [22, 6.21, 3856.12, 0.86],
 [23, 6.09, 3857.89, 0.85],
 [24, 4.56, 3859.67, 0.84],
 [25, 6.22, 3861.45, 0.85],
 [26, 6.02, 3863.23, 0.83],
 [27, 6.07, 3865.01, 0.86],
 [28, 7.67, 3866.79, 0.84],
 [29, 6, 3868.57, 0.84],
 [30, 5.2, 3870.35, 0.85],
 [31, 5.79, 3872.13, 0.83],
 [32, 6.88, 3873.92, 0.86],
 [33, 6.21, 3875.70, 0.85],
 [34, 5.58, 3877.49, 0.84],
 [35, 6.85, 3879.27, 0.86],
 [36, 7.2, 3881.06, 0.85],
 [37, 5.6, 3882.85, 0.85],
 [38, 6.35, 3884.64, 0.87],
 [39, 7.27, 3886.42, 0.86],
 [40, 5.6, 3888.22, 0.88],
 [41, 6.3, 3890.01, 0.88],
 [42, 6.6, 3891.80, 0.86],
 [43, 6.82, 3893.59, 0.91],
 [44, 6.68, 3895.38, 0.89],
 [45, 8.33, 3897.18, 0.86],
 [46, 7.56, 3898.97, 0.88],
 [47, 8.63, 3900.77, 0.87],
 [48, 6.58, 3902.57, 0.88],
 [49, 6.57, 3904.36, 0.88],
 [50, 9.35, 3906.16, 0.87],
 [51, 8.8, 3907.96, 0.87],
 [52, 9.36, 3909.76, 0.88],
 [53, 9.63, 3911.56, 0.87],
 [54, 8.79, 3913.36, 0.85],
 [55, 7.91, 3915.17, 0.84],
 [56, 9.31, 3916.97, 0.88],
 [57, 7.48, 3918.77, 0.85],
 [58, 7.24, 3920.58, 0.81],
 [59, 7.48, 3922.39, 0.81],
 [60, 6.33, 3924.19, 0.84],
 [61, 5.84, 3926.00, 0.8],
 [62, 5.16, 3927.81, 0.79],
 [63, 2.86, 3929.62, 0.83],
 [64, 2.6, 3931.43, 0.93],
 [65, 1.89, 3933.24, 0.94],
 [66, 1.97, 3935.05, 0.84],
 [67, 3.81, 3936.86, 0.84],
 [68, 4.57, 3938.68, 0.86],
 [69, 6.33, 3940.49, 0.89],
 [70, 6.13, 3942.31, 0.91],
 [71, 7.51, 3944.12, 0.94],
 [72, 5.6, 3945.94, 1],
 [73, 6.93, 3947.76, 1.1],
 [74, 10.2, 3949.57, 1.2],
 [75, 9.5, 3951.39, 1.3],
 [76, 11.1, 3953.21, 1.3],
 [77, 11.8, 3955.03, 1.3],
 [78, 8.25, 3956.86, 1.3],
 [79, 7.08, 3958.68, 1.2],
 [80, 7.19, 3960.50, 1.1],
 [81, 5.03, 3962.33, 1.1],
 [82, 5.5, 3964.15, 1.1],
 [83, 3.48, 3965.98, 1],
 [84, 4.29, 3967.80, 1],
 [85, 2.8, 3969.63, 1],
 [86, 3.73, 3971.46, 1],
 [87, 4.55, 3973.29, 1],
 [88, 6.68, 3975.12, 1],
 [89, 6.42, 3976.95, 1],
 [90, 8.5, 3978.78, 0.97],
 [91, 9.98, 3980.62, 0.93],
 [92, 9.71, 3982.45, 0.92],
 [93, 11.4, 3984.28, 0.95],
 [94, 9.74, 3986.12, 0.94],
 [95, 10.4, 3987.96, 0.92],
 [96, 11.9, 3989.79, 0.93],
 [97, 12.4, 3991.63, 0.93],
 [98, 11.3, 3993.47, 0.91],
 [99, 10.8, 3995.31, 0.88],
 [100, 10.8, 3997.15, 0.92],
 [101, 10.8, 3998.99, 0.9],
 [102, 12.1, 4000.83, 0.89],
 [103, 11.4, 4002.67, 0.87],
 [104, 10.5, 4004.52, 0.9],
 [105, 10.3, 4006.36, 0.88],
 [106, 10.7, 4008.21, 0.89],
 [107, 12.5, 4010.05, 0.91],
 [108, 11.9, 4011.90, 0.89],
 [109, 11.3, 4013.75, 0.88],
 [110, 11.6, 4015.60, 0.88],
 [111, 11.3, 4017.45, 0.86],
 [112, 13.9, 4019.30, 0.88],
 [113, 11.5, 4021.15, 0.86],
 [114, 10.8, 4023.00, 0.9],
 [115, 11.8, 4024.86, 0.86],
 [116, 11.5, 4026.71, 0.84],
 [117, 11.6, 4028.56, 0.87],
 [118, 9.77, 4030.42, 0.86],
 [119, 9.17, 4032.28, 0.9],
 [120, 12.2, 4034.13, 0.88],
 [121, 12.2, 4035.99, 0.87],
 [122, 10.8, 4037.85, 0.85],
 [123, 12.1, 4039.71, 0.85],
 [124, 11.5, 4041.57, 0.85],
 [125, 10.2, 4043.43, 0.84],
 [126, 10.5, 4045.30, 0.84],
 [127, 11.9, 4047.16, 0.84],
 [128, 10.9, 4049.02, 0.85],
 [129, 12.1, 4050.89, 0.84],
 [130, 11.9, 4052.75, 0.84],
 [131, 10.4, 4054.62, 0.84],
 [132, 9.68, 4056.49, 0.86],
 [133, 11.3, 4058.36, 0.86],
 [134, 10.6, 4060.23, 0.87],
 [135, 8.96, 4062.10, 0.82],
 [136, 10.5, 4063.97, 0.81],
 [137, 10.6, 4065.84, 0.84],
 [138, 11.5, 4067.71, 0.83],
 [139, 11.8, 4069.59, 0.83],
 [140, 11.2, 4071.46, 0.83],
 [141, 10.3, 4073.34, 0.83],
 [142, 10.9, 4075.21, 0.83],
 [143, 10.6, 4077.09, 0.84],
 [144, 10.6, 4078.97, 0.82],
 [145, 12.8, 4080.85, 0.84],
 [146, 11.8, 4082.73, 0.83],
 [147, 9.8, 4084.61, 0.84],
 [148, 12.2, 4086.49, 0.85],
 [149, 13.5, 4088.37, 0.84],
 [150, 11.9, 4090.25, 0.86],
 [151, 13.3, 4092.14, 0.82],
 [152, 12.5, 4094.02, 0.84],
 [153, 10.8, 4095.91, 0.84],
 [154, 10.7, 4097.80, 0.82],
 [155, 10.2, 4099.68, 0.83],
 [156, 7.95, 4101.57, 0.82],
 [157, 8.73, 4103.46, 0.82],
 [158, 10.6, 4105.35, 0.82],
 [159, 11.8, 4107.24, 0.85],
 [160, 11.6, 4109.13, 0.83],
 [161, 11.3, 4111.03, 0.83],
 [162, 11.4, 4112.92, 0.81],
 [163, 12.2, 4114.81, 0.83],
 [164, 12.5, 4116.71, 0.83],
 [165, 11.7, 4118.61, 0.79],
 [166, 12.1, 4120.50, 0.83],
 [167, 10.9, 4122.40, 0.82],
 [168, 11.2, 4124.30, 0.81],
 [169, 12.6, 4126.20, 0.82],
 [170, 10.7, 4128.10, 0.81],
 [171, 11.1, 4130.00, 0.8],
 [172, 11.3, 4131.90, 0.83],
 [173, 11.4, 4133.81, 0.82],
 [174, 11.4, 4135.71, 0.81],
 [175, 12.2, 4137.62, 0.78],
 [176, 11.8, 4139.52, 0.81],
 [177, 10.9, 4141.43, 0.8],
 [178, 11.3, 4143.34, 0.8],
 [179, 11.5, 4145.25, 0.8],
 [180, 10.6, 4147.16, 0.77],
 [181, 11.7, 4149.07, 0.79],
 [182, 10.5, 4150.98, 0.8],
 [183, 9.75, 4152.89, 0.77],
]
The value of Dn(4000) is 1.88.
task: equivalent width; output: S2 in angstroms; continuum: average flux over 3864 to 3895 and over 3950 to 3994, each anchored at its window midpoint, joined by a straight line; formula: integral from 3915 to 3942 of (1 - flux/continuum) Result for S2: 7.0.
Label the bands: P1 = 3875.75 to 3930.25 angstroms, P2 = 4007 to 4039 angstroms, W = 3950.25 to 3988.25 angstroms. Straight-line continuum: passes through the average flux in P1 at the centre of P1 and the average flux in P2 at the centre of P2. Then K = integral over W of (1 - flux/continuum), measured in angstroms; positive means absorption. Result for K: 8.2 angstroms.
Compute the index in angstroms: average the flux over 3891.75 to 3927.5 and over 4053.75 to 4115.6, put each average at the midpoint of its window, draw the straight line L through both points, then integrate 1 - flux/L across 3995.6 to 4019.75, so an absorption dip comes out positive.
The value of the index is -4.6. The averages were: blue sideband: 7.75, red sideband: 11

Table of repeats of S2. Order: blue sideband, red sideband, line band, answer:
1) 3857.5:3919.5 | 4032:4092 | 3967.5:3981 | 4.9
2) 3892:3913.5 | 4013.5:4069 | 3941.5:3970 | 6.4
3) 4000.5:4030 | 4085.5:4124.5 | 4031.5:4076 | 1.9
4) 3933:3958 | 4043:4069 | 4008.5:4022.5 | -3.7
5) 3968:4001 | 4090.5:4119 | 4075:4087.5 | -0.6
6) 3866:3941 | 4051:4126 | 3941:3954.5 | -1.0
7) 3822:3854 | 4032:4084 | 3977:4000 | -3.0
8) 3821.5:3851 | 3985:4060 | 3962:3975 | 7.1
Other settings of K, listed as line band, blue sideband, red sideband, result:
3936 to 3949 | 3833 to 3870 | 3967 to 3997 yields 2.89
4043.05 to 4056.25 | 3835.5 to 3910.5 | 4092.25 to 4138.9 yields -1.52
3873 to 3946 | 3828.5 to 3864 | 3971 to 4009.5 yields 7.61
